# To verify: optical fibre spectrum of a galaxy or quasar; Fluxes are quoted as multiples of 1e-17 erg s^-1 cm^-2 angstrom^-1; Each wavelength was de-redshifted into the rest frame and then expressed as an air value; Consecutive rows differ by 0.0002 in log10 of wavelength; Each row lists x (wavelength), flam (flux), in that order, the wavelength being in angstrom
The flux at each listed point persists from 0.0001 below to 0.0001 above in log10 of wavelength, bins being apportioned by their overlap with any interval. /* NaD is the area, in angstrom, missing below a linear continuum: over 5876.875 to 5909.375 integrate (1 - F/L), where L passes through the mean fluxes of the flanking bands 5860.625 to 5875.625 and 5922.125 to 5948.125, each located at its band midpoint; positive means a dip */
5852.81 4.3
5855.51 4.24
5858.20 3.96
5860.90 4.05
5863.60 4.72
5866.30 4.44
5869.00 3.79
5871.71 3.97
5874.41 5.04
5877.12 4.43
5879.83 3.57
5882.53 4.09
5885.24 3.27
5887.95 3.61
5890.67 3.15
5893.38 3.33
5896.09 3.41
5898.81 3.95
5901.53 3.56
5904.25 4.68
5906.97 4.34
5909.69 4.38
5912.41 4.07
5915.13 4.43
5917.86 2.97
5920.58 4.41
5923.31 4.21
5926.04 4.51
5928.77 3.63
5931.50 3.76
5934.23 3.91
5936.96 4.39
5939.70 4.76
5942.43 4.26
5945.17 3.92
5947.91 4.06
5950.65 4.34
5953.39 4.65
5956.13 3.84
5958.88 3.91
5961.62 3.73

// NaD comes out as 3.7 angstrom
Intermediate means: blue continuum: 4.35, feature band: 3.78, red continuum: 4.14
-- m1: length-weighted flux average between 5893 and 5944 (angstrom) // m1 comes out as 4.06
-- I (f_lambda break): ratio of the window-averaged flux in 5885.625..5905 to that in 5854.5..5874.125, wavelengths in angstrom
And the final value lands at 0.9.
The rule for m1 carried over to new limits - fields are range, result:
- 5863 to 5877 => 4.38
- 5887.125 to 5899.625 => 3.46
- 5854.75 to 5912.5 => 4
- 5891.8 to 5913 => 3.95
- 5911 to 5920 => 3.88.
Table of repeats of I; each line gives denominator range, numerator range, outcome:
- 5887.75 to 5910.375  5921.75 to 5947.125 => 1.09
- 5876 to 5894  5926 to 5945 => 1.14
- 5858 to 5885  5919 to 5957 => 1.00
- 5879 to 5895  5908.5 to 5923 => 1.16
